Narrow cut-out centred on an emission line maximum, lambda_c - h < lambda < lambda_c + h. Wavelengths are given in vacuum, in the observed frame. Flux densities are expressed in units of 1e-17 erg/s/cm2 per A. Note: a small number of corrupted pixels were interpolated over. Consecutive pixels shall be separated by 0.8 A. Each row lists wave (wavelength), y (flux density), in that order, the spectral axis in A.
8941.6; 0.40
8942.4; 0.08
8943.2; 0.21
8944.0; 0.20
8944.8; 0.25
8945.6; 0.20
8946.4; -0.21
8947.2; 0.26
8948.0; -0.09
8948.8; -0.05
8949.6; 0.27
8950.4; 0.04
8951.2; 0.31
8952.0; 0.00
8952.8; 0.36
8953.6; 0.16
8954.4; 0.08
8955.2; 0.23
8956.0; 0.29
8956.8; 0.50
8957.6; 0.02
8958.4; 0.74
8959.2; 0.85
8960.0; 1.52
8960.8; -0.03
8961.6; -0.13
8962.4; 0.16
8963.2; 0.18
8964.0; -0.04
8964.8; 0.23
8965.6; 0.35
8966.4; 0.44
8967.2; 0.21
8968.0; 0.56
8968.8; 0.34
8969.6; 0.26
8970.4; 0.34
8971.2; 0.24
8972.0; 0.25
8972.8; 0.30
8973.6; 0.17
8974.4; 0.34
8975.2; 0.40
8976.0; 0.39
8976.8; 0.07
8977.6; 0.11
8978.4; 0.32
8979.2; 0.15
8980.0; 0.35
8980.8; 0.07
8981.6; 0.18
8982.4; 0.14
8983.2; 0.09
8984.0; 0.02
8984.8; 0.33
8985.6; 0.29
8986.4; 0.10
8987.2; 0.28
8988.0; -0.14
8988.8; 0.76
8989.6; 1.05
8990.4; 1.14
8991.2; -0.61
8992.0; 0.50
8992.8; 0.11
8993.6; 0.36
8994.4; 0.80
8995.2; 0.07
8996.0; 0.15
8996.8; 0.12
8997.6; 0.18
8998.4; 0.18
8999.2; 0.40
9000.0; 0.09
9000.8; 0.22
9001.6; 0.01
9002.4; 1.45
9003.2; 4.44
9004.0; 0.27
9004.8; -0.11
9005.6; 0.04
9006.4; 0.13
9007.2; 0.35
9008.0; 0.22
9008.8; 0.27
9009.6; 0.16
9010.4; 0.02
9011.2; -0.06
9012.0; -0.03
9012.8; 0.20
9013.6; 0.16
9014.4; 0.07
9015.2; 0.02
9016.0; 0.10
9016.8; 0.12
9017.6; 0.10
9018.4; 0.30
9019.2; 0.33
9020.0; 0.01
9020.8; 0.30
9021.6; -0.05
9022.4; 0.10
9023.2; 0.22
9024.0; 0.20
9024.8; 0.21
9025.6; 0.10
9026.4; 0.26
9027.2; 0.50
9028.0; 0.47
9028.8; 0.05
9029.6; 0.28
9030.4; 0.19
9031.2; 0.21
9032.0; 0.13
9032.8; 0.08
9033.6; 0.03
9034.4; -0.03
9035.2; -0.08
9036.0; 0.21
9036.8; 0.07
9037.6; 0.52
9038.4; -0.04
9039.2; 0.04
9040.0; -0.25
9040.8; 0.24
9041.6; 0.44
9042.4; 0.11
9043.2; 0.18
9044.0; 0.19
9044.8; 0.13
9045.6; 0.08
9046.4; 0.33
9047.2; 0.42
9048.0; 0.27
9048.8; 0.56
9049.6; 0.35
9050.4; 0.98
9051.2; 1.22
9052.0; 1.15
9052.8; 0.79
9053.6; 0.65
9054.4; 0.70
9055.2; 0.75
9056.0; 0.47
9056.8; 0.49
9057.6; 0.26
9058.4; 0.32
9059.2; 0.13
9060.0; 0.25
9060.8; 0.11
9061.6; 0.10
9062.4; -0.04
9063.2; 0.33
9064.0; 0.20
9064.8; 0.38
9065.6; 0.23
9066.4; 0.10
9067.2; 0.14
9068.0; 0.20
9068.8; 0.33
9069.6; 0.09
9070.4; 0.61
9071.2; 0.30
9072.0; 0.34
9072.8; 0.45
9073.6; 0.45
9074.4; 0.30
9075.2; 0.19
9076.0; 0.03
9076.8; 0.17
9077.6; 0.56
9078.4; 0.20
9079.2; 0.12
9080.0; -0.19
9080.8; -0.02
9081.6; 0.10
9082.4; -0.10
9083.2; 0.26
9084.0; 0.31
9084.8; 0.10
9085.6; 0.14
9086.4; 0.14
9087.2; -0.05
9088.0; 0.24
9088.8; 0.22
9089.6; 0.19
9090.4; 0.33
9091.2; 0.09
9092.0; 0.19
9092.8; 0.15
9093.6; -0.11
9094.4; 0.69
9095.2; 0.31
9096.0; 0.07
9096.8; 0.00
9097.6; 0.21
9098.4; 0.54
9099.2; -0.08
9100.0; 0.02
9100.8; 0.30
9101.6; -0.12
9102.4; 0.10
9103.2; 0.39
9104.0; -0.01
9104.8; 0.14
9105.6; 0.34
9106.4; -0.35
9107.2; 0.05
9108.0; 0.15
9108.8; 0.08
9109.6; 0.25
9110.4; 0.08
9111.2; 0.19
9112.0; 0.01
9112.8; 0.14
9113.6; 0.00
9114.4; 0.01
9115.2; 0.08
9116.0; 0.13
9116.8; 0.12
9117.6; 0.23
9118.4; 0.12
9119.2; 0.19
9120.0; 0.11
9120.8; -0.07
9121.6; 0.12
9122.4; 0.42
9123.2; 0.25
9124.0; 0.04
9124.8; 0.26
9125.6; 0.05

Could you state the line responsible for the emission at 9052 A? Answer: [O III] 5007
